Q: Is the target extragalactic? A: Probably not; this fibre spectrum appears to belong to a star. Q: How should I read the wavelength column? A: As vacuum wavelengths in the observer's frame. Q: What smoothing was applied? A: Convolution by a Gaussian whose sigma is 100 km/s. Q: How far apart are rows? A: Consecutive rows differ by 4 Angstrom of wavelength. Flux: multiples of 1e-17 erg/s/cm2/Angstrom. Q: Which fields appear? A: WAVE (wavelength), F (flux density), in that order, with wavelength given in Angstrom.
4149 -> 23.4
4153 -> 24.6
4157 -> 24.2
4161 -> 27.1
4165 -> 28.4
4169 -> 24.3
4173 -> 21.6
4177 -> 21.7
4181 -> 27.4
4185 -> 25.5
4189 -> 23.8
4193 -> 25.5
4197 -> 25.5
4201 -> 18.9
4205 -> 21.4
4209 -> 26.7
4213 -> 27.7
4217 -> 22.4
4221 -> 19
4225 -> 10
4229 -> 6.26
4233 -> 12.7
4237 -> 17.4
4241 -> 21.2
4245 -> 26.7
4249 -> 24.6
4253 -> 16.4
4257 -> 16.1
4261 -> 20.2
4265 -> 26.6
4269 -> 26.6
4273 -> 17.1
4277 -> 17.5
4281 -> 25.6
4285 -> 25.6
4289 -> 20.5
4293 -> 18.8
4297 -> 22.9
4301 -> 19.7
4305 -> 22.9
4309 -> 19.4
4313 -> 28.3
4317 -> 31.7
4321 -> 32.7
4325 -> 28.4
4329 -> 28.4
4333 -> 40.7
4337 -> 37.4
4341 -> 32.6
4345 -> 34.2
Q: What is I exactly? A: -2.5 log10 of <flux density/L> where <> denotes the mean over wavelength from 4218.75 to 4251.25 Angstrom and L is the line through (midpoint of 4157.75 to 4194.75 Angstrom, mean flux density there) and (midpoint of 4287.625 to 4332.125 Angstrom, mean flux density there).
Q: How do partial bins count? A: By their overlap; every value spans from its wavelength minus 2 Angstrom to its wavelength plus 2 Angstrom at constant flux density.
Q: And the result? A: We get 0.41 mag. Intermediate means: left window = 25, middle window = 17.3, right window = 25.3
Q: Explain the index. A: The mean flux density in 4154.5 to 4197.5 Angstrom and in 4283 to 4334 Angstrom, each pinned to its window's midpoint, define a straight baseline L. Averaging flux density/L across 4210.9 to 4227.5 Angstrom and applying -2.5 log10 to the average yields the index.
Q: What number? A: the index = 0.286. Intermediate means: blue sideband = 25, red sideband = 25.9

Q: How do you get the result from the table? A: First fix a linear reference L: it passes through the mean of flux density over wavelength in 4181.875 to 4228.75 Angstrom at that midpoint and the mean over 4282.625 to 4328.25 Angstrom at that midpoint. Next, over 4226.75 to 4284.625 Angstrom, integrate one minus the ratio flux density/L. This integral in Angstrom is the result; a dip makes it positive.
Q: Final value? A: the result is 9.0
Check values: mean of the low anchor 21.9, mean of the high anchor 24.7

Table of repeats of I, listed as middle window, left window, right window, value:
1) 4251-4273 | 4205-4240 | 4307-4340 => 0.118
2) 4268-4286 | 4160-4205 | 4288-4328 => 0.119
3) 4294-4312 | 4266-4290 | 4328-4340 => 0.302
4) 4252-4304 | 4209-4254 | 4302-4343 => 0.160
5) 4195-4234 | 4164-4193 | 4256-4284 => 0.221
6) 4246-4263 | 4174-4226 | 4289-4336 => 0.244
